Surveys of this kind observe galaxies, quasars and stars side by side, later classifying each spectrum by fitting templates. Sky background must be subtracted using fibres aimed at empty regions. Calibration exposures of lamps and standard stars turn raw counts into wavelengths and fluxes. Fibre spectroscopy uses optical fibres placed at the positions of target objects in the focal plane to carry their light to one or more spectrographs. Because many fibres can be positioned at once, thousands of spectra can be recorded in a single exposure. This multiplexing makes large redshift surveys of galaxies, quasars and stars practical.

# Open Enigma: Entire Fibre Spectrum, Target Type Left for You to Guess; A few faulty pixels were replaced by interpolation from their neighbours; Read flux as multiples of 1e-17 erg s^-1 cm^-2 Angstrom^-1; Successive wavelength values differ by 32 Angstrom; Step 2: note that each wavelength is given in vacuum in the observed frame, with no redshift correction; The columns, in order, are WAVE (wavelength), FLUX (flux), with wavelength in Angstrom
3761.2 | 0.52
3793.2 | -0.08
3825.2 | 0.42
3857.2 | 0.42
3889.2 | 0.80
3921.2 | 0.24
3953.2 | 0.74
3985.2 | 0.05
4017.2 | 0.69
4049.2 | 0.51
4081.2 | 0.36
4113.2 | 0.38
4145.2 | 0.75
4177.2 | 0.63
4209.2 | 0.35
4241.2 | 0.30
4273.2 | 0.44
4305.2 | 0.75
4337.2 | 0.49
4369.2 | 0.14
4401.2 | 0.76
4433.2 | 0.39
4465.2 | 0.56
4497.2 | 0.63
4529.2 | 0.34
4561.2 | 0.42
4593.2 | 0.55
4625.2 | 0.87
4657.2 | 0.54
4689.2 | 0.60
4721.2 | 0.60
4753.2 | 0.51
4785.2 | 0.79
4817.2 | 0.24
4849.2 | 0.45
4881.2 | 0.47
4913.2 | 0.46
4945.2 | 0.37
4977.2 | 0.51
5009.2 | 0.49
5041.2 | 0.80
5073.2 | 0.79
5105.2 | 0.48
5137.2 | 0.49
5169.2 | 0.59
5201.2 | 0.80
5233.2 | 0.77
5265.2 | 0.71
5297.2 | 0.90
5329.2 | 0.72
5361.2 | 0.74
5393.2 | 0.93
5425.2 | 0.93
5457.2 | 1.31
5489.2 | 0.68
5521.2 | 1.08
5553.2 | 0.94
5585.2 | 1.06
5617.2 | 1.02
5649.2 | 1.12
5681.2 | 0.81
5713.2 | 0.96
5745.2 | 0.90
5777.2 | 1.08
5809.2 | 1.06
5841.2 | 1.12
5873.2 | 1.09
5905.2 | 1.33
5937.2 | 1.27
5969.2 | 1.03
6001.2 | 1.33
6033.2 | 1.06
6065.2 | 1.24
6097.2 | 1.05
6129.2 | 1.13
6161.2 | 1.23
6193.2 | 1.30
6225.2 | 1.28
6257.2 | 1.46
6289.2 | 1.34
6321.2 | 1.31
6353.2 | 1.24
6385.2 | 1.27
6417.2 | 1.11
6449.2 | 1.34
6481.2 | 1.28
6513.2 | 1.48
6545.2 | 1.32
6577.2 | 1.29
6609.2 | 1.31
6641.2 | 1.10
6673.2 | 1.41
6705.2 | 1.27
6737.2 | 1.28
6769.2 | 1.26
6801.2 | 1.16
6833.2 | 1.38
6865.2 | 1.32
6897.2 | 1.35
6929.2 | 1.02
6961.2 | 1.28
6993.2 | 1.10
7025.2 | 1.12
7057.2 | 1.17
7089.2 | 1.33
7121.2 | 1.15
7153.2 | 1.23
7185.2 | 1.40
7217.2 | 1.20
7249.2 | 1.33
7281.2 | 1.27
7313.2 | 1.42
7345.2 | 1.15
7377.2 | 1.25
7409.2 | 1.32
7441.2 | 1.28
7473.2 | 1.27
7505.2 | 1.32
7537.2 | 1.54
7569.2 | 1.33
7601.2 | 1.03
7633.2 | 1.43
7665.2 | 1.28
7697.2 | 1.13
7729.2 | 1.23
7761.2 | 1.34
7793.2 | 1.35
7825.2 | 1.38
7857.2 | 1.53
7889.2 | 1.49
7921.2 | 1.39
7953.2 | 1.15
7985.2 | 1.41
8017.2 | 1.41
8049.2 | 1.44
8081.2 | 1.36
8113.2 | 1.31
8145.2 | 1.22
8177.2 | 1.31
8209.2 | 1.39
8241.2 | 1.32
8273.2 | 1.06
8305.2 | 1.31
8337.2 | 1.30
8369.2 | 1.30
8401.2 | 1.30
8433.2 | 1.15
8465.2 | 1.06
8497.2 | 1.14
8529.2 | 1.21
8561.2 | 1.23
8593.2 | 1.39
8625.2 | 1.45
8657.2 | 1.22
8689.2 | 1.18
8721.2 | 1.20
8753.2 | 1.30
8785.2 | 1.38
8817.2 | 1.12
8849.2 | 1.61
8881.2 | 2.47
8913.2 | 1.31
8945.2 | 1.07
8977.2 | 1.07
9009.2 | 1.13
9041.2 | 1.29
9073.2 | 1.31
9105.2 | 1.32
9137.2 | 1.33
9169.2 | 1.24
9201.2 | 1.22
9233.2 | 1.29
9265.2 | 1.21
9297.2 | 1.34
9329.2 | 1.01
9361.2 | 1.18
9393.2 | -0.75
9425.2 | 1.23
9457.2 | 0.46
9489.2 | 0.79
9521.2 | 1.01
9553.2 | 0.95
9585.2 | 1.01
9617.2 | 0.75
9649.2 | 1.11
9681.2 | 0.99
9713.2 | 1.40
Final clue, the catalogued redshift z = 0.351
